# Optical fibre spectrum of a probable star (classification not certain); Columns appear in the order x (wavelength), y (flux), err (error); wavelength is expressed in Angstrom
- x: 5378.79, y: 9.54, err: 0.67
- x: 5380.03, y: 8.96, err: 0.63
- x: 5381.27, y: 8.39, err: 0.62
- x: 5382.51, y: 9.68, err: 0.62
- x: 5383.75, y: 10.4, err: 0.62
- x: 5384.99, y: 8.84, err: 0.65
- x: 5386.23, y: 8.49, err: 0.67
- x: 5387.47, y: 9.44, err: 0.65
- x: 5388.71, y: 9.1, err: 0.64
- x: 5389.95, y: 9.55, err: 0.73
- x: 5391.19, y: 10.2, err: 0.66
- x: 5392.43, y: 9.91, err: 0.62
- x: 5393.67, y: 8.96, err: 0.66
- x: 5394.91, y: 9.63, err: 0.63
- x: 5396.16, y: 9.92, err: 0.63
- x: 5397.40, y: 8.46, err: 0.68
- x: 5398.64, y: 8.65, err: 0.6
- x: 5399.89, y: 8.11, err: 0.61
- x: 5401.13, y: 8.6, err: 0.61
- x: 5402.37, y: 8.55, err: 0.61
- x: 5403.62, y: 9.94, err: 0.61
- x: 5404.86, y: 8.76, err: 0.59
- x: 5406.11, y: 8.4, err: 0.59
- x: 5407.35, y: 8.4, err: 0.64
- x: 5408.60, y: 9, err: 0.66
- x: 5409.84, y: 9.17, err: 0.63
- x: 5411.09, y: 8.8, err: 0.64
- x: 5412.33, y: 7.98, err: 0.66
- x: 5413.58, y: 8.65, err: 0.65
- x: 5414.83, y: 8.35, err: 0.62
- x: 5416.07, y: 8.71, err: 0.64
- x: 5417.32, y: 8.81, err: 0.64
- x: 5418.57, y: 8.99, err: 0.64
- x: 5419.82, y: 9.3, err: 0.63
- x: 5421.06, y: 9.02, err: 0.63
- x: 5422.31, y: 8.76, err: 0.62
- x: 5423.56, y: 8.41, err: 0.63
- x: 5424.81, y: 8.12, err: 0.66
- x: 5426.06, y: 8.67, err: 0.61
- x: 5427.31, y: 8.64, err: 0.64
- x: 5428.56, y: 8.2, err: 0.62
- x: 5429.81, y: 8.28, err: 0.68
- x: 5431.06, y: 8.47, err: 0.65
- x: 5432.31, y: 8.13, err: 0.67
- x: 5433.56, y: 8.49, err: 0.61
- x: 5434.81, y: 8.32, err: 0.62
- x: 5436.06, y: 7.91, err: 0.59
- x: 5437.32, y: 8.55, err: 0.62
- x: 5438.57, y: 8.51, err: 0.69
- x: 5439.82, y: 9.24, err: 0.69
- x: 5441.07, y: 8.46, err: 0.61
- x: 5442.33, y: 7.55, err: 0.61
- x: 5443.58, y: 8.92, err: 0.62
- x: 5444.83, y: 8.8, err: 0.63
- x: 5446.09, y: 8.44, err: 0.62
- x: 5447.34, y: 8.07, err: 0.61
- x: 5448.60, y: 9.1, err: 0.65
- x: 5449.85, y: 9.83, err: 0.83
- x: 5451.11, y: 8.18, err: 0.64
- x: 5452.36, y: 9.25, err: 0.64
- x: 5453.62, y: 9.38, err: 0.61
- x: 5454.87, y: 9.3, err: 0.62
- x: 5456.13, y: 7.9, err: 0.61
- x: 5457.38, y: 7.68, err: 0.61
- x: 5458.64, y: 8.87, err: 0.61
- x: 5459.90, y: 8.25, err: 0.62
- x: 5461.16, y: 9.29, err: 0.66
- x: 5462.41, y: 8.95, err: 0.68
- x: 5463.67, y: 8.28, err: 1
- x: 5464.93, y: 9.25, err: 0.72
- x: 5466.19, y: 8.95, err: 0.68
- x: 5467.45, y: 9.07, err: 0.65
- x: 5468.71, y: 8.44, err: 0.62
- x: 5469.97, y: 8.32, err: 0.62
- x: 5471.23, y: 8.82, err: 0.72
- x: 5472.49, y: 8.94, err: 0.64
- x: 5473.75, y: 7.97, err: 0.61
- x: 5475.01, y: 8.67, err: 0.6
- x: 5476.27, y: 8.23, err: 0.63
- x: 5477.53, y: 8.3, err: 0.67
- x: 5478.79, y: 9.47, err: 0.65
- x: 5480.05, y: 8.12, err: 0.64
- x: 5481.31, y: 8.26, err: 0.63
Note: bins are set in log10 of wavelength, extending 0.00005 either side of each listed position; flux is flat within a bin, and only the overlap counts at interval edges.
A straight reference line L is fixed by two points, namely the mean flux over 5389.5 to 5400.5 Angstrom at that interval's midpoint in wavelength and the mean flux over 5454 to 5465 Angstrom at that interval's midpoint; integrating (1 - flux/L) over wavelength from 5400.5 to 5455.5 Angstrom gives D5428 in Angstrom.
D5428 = 1.64 Angstrom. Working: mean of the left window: 9.26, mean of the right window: 8.63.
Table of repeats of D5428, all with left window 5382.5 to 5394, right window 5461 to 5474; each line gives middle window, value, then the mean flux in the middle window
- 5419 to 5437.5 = 1.26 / 8.49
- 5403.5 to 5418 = 0.87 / 8.71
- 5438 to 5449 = 0.51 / 8.55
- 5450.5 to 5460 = 0.26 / 8.62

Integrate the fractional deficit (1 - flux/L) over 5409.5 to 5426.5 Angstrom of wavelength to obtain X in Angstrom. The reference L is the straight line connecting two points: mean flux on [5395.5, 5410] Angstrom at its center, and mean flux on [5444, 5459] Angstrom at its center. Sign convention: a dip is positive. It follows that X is 0.20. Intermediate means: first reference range 8.82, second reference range 8.73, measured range 8.69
